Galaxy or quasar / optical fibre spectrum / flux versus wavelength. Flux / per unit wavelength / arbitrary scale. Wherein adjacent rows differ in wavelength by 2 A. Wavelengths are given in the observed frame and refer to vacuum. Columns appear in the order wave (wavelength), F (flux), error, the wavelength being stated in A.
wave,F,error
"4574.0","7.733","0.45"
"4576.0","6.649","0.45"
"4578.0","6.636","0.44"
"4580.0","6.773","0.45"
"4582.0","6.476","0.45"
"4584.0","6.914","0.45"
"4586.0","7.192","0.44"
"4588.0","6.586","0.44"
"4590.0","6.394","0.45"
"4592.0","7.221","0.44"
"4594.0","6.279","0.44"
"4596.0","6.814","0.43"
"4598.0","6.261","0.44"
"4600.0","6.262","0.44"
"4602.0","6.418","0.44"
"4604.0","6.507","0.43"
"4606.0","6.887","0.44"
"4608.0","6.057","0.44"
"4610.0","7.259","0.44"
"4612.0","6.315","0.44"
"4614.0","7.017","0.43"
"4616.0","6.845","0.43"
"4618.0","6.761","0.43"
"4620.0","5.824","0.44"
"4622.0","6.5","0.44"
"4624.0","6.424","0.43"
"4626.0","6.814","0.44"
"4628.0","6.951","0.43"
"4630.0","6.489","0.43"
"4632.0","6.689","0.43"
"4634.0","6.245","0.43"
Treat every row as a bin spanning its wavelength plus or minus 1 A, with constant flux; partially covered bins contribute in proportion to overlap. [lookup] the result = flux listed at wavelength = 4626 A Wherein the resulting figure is 6.814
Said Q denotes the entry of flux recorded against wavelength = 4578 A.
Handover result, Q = 6.636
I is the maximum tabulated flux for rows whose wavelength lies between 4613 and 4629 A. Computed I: 7.017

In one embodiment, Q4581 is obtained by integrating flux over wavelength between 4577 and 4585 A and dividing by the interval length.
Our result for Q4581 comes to 6.7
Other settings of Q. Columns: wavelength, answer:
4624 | 6.424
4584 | 6.914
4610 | 7.259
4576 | 6.649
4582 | 6.476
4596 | 6.814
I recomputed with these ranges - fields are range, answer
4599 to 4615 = 7.259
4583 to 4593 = 7.221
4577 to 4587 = 7.192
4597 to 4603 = 6.418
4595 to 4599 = 6.814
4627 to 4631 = 6.951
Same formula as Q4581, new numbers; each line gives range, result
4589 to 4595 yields 6.63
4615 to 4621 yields 6.48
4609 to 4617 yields 6.86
